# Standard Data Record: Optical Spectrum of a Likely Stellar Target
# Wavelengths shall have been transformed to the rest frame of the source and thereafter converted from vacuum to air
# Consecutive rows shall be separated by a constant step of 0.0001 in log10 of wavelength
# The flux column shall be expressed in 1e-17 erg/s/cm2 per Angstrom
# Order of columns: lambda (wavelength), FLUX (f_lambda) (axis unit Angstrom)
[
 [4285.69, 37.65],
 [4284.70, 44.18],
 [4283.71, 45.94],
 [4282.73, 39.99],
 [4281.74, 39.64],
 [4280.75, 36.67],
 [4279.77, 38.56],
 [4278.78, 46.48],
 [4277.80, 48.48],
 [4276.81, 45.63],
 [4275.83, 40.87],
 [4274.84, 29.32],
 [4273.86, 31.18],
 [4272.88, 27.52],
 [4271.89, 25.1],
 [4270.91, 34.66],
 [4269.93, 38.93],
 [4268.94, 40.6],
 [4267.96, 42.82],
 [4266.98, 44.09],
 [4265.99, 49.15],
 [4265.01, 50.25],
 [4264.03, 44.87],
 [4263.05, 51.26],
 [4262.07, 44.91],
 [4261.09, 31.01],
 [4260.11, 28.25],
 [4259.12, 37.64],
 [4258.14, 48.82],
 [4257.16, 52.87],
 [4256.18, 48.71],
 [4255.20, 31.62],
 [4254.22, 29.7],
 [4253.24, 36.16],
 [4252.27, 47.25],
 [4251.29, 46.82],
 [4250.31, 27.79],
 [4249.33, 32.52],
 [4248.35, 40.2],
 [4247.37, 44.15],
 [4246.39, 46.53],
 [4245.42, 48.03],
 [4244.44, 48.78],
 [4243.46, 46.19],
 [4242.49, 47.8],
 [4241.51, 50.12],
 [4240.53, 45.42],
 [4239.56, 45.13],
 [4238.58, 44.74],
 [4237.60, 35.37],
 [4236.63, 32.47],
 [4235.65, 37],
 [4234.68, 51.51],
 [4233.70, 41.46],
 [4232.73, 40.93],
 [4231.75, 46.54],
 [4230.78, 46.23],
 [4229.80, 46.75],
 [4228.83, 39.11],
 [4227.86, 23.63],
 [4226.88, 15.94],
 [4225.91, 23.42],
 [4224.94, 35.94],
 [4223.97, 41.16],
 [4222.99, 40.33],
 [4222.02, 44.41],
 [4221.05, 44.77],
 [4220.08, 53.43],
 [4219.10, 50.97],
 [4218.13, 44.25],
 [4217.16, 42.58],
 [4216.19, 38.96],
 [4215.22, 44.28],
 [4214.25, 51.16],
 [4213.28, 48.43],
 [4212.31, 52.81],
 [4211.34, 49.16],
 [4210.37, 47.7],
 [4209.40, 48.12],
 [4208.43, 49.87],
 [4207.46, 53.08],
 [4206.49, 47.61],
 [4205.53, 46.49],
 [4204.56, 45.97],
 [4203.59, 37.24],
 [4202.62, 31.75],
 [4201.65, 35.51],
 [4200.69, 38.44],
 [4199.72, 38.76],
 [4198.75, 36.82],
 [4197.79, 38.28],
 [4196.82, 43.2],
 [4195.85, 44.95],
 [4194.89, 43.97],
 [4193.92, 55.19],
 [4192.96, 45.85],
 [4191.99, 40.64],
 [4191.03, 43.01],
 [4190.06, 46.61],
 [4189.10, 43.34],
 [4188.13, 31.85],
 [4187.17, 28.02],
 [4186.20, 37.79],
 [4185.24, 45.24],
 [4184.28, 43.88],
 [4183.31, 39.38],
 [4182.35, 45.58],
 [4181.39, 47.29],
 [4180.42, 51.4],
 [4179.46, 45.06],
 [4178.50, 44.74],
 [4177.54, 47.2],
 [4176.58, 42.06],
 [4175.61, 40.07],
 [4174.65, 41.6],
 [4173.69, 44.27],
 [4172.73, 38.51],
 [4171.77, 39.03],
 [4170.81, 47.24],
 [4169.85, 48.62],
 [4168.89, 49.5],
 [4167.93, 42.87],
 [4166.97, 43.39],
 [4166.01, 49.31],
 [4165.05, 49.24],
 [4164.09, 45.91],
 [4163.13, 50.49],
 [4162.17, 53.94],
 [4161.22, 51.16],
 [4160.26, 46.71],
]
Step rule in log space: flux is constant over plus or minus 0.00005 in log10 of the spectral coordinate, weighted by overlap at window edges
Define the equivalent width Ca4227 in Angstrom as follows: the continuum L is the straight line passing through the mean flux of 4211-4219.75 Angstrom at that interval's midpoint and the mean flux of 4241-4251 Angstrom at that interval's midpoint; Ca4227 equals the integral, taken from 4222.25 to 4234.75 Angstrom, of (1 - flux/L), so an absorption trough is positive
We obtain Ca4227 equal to 2.1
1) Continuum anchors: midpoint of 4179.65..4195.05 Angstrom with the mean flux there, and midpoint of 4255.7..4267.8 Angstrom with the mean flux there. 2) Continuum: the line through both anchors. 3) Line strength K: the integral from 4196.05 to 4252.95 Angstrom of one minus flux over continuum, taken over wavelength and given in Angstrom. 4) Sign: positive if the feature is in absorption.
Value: 1.6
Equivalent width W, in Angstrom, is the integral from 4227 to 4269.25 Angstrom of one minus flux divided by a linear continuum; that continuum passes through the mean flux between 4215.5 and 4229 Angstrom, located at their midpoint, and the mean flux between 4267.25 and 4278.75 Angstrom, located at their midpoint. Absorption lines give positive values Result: -4.5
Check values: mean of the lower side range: 38.6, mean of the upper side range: 37.4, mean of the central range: 42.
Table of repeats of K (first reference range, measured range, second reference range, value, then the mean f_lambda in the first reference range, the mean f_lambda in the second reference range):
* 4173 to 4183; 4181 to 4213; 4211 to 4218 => 1.8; 44.7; 46.6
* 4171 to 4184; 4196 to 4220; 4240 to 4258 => -0.6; 43.6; 43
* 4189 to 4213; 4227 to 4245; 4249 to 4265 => -0.2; 44.2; 40.4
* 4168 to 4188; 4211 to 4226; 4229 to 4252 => -0.5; 43.1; 43.1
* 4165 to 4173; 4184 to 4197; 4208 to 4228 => 0.5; 45.3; 42.7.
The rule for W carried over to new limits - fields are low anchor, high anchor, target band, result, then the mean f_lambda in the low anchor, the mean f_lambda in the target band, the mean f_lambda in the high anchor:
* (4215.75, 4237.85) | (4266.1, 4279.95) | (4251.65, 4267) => -1.34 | 39.9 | 42.3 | 38.4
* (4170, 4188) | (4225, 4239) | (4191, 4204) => -0.03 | 42.6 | 40.9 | 37.4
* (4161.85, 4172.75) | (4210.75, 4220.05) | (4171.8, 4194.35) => 1.93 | 46.7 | 42.9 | 47.3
